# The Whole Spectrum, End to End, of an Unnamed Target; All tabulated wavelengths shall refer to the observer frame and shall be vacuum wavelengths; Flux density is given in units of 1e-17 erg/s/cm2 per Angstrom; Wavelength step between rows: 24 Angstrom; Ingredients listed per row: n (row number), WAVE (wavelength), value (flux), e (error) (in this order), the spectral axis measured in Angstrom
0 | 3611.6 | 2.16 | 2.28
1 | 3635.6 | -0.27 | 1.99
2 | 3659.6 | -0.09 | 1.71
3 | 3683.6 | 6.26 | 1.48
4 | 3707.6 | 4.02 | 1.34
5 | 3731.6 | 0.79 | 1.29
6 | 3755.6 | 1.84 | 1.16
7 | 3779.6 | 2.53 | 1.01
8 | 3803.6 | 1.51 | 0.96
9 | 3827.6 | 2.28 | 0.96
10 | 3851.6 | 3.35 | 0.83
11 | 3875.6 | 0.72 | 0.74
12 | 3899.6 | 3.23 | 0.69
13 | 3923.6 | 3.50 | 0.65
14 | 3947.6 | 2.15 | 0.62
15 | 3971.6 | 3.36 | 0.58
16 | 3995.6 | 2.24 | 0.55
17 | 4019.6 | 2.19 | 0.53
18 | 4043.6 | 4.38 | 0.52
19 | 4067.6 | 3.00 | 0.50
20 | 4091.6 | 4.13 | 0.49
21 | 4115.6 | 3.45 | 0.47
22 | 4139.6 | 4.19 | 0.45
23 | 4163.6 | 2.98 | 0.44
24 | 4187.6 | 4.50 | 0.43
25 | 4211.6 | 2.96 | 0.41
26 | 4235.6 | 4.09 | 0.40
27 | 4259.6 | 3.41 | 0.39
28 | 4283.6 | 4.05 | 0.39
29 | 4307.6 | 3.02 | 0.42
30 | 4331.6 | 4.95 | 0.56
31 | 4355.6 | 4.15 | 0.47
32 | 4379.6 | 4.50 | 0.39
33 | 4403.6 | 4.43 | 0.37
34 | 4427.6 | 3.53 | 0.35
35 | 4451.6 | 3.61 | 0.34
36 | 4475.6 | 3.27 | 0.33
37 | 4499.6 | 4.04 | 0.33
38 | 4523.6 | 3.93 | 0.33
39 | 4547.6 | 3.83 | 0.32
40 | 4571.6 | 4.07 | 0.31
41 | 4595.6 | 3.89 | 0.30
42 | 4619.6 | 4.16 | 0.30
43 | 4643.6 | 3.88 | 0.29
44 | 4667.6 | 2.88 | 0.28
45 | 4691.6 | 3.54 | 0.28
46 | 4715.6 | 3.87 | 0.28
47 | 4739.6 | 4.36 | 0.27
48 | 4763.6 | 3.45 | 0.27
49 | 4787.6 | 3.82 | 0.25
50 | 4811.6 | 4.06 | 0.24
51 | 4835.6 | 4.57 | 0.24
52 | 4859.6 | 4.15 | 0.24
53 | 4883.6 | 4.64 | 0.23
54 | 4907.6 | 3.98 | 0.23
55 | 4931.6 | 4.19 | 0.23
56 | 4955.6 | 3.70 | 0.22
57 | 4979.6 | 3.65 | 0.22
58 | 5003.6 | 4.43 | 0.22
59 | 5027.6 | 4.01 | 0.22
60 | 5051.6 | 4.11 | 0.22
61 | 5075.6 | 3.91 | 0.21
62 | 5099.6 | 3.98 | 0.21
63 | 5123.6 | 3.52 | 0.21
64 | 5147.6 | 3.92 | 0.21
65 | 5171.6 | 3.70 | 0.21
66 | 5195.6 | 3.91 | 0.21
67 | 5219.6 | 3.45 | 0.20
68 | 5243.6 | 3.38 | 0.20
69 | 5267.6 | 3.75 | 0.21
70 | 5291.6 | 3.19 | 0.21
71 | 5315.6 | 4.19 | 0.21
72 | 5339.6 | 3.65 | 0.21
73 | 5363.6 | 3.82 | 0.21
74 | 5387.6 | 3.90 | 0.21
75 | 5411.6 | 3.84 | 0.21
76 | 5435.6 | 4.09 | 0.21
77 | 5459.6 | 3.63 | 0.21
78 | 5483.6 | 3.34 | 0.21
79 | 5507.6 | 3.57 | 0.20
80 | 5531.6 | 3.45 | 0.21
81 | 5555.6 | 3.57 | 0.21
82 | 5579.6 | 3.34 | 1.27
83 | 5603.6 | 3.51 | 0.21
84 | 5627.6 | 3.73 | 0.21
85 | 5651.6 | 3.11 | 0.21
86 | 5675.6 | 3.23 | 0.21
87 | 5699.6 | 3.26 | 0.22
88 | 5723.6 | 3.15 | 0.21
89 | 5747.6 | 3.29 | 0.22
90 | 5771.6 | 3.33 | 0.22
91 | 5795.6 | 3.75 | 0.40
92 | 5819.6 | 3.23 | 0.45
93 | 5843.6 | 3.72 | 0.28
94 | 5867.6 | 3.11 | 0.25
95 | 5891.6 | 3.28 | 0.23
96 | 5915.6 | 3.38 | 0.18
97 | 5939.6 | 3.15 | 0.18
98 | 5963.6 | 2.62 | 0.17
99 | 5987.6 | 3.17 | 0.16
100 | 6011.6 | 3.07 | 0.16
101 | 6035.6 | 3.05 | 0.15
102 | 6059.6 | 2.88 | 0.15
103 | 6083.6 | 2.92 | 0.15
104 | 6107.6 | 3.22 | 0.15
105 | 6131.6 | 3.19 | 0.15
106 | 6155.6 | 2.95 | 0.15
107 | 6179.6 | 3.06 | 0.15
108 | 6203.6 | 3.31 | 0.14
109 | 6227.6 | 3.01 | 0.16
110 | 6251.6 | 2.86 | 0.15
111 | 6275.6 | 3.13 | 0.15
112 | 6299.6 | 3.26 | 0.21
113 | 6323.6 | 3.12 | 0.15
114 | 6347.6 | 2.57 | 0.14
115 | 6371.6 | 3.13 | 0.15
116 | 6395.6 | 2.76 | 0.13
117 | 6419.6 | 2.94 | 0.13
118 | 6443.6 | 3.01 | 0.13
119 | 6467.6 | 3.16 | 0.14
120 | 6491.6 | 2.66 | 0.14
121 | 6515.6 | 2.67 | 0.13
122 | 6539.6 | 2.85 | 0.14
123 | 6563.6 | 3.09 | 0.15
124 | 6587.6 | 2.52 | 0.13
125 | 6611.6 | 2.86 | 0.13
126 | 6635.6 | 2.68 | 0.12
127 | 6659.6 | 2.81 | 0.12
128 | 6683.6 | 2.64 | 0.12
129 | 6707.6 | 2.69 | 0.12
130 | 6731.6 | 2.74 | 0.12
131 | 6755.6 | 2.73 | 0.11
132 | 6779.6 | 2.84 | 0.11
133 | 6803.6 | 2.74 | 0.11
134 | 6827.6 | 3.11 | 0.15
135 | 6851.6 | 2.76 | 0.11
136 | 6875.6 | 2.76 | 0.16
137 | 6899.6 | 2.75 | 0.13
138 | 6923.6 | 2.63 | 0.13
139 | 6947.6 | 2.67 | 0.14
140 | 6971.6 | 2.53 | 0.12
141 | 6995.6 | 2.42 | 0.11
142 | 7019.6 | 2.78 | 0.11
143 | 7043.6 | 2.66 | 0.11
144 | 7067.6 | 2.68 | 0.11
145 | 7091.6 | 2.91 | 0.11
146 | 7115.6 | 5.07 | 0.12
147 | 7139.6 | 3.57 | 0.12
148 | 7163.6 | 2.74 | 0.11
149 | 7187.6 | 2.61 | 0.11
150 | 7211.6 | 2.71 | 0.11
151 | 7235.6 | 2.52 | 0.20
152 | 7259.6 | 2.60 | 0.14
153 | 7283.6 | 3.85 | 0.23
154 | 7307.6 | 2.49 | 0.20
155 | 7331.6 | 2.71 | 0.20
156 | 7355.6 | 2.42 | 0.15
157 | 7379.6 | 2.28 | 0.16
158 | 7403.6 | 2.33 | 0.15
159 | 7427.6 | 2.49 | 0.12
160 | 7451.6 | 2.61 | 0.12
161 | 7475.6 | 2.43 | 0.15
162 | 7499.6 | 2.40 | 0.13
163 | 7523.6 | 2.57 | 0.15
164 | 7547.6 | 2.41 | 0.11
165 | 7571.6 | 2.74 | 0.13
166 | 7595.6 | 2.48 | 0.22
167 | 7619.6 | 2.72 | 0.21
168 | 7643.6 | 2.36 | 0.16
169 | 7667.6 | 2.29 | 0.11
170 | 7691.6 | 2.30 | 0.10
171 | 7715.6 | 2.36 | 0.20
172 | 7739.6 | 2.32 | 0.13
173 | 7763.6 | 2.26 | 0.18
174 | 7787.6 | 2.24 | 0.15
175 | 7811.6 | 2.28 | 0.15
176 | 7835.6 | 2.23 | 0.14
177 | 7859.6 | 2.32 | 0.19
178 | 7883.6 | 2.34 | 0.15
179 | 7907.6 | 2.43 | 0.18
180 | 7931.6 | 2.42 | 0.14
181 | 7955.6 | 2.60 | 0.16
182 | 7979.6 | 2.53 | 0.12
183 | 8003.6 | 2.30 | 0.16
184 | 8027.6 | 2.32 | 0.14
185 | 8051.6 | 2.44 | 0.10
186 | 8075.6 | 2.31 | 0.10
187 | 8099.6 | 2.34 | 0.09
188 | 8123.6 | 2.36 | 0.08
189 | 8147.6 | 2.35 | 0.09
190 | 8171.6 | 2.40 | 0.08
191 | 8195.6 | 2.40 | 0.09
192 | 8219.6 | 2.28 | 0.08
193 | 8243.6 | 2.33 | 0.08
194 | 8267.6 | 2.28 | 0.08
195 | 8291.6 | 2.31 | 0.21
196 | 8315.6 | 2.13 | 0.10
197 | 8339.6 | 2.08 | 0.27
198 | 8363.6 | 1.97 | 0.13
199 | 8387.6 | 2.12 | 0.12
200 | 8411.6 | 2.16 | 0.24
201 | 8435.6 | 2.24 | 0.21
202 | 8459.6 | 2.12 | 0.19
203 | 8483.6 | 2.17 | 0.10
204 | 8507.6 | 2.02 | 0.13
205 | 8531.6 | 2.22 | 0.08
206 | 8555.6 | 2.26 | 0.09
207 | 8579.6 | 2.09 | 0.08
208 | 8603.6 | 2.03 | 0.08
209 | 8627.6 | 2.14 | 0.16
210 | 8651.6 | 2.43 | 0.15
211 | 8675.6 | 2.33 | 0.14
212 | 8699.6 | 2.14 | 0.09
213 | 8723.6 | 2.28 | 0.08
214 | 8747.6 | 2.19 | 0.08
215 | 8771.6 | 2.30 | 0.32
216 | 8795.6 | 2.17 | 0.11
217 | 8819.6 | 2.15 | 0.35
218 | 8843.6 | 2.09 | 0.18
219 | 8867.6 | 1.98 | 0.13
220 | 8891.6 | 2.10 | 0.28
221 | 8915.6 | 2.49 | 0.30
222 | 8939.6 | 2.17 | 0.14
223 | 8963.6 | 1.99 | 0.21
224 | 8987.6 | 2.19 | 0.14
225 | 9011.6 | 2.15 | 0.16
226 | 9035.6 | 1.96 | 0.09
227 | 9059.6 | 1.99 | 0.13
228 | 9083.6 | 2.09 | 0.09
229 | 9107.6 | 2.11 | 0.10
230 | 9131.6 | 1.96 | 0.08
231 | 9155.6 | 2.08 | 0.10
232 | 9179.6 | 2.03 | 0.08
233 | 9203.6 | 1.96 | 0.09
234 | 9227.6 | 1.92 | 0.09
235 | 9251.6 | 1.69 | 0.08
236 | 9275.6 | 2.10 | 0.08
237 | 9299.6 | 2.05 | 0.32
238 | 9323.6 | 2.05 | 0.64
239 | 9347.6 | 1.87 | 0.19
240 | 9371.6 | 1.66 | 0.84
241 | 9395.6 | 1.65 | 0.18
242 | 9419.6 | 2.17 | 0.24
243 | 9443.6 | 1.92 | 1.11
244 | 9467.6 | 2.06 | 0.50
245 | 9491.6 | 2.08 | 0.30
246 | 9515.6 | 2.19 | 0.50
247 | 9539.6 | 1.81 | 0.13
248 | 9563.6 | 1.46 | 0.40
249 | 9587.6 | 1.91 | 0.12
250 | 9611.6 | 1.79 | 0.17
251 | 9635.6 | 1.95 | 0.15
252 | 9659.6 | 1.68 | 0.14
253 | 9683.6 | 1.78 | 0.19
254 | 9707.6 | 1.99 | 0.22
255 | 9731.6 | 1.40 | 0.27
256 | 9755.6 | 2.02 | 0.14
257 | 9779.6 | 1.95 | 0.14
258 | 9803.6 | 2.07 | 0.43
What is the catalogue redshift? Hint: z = 0.08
